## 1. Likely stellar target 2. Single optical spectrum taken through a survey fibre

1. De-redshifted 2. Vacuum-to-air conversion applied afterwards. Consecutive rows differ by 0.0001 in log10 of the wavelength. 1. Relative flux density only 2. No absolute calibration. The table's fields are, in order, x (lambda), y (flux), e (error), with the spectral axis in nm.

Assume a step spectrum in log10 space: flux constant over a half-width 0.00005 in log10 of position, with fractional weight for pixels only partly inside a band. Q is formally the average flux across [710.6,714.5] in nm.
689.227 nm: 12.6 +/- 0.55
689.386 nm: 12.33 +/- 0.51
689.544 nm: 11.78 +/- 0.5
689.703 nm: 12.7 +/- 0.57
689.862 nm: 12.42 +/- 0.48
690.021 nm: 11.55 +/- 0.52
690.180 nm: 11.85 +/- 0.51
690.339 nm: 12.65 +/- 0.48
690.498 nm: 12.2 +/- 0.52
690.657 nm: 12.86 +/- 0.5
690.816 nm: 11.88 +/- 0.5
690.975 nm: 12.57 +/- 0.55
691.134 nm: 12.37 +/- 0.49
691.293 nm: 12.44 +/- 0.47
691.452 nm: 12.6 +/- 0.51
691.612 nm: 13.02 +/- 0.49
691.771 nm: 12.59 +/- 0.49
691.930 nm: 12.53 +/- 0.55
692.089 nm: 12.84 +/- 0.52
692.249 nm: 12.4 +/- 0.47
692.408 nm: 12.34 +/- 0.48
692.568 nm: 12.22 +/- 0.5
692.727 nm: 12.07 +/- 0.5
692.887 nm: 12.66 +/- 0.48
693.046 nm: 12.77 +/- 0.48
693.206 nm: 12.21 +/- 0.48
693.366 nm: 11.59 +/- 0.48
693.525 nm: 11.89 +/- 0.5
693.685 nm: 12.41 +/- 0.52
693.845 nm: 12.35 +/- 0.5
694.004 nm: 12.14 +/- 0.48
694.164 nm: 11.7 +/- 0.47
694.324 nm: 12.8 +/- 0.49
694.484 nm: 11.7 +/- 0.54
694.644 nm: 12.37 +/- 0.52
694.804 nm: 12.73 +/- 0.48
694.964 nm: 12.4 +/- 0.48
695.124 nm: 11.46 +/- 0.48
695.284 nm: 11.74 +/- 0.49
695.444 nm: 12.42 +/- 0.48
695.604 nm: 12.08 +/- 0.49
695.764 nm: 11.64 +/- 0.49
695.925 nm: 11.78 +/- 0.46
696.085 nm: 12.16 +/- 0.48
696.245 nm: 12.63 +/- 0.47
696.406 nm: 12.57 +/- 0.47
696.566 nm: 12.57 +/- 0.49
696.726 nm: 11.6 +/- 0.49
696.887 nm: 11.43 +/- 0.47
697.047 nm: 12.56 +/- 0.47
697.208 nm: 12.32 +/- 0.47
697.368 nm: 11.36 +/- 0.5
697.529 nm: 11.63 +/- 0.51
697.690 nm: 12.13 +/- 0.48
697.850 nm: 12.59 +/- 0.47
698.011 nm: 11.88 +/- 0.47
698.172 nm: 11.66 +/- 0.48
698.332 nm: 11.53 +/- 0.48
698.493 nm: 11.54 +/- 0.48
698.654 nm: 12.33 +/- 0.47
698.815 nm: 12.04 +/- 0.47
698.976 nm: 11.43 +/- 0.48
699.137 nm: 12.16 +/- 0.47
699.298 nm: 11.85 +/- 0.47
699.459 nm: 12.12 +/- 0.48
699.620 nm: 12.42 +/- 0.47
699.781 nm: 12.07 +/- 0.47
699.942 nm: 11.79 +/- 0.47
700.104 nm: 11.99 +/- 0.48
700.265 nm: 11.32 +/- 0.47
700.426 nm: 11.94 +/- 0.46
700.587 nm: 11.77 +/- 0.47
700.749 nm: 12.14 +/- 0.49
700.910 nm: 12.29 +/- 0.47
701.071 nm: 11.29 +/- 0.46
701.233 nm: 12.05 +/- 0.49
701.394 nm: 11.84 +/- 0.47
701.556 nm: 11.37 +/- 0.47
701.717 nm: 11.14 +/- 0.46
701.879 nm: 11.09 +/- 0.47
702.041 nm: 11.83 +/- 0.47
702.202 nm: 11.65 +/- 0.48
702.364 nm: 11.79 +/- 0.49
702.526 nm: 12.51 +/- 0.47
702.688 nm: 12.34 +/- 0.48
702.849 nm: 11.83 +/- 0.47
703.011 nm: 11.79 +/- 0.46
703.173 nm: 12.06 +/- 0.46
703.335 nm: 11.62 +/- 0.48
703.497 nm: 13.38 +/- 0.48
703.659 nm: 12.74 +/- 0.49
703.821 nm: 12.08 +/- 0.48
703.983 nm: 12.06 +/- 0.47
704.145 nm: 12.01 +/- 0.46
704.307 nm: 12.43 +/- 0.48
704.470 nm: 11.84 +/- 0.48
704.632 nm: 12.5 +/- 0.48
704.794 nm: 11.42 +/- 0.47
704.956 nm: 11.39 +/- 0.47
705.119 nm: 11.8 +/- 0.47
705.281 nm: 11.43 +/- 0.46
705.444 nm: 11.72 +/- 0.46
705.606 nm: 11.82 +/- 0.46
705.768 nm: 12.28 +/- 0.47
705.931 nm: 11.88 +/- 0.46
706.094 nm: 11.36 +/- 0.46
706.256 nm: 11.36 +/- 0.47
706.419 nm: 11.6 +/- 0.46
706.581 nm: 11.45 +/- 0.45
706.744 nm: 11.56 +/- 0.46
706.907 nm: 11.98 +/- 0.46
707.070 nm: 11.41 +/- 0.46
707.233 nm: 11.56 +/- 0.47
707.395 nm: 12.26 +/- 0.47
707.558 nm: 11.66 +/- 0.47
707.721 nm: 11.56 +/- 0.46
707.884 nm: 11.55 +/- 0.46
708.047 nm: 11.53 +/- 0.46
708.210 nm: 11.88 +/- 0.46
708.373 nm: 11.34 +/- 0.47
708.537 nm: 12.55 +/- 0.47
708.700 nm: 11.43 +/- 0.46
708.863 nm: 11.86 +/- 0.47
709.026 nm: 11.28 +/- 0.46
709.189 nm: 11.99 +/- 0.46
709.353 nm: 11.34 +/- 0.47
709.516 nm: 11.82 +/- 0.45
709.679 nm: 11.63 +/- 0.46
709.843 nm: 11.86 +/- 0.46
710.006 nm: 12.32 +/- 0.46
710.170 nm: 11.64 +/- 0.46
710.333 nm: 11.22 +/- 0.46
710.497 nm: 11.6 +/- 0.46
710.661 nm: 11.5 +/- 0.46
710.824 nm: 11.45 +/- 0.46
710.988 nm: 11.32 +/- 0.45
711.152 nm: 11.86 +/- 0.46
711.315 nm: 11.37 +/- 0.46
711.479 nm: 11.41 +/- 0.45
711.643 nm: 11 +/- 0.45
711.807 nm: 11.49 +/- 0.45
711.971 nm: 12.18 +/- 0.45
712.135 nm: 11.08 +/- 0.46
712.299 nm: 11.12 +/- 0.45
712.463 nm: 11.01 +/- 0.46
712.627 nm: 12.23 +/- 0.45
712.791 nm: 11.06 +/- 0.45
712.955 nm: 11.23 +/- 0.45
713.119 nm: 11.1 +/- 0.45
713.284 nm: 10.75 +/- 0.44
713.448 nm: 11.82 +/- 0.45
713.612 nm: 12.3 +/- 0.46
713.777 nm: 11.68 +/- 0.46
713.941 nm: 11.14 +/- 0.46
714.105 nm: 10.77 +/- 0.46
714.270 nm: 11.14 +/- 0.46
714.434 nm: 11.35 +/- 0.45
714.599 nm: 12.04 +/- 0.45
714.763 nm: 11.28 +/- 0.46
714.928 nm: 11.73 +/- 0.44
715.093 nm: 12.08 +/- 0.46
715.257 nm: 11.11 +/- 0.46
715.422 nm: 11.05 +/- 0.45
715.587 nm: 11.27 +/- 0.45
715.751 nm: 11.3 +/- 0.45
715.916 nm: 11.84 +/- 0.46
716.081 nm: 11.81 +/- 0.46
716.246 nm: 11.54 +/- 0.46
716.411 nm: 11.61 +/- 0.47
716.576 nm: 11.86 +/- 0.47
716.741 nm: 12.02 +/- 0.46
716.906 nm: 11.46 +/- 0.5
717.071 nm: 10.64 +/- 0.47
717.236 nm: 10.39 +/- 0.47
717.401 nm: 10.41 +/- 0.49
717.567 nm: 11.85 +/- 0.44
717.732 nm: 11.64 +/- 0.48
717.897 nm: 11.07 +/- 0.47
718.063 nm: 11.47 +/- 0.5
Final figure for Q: 11.4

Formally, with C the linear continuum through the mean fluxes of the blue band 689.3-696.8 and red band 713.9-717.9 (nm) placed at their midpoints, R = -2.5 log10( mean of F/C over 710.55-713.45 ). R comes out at 0.02 mag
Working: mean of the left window 12.3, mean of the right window 11.4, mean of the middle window 11.4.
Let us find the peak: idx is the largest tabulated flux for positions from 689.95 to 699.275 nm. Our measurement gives 13.02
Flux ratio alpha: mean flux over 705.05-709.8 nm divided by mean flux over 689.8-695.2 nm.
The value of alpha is 0.95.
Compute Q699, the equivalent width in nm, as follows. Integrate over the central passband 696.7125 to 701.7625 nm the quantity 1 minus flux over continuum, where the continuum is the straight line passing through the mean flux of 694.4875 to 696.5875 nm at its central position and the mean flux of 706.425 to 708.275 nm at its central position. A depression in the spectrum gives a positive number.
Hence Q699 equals 0.06 nm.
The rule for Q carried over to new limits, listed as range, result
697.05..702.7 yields 11.9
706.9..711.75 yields 11.6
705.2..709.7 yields 11.7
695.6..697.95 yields 12.1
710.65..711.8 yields 11.4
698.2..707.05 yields 11.9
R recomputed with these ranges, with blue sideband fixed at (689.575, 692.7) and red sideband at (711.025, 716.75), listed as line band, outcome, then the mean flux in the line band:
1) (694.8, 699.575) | 0.014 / 12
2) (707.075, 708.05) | 0.004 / 11.7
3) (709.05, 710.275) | -0.012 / 11.8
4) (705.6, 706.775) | 0.012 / 11.7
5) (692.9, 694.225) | 0.012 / 12.2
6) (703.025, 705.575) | -0.014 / 12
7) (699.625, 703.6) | 0.008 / 11.9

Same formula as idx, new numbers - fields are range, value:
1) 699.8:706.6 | 13.38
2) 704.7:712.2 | 12.55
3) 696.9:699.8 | 12.59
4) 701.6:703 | 12.51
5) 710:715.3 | 12.32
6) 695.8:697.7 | 12.63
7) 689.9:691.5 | 12.86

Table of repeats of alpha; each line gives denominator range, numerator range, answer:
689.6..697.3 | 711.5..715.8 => 0.93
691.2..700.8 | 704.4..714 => 0.96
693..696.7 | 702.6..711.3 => 0.97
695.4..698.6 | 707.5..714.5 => 0.96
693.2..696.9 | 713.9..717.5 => 0.94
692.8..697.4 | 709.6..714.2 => 0.94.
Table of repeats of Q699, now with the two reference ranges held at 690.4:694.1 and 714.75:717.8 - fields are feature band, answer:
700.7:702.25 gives 0.05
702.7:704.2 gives -0.03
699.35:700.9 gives 0.01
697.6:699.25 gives 0.03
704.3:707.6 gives 0.03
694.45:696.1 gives 0.03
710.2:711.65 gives 0.02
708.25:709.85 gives 0.00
